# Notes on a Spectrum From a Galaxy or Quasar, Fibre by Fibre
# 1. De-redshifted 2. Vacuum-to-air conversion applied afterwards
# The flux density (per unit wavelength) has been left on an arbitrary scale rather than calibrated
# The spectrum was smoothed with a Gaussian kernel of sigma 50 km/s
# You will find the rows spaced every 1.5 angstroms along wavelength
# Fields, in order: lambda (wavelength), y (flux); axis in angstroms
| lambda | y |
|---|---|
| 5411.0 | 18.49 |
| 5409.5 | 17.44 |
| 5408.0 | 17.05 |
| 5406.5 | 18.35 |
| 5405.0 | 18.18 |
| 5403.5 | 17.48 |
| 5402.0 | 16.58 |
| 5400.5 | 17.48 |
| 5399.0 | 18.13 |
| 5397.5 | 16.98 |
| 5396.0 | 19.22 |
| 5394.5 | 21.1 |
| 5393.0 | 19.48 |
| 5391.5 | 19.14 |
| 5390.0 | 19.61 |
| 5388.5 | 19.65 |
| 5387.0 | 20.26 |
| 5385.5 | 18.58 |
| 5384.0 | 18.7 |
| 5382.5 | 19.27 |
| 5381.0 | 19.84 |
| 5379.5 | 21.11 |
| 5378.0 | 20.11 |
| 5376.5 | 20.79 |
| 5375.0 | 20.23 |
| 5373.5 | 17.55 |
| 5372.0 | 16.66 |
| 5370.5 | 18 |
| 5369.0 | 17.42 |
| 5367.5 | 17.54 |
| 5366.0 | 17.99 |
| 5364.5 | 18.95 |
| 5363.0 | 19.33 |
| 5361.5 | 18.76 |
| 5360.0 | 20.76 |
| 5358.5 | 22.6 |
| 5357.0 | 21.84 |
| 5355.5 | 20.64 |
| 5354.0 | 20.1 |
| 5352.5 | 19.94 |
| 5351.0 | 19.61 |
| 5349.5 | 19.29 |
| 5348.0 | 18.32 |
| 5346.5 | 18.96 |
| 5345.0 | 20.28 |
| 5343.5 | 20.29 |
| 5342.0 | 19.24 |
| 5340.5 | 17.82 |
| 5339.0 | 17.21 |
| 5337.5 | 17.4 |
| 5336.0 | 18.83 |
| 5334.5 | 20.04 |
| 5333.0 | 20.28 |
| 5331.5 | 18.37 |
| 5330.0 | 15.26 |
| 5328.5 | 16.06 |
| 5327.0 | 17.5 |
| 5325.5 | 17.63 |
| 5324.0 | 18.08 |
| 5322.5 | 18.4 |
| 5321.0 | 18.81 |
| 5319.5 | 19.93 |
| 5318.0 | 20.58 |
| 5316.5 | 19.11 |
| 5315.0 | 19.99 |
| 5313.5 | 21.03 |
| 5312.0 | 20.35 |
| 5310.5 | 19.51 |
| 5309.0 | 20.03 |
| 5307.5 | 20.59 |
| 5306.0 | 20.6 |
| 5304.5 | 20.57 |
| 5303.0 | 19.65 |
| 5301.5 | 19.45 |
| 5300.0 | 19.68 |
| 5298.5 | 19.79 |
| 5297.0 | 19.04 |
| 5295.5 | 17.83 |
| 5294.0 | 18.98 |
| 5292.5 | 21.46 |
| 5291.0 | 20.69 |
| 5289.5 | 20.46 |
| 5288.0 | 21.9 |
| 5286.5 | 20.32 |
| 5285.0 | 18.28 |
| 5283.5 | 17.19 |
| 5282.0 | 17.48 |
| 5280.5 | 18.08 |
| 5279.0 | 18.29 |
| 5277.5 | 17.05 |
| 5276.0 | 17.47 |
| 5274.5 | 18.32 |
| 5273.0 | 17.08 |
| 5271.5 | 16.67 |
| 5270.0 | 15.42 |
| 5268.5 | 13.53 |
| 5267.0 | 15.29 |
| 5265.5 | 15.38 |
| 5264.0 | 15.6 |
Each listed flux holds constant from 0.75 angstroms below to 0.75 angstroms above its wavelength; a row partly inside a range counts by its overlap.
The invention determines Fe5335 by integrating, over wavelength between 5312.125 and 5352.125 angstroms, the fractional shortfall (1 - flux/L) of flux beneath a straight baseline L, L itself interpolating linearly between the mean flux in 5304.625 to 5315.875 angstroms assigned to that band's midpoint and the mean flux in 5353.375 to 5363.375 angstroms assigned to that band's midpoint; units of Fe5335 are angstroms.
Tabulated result 3.2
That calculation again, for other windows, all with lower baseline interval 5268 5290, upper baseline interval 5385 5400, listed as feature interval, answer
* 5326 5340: 0.5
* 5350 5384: -1.1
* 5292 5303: -0.8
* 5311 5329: -0.7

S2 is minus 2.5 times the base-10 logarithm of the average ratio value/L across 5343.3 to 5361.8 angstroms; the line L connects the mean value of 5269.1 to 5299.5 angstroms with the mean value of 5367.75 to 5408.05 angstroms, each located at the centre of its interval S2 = -0.08 mag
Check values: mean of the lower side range 18.6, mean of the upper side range 18.8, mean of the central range 20.1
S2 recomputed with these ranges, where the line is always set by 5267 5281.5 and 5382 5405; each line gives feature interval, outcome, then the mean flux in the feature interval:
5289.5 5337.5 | -0.11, 19.3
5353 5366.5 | -0.11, 20.1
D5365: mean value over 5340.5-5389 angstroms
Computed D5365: 19.4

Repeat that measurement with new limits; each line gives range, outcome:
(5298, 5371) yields 19.2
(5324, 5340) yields 17.9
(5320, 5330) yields 17.6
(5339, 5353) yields 19.2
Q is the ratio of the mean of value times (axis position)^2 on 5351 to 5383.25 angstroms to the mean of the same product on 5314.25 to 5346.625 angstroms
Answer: 1.06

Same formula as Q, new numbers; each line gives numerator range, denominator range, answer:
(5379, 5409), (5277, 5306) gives 1.01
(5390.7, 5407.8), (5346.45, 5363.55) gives 0.93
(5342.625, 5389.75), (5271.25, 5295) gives 1.07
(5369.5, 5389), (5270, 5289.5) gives 1.10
